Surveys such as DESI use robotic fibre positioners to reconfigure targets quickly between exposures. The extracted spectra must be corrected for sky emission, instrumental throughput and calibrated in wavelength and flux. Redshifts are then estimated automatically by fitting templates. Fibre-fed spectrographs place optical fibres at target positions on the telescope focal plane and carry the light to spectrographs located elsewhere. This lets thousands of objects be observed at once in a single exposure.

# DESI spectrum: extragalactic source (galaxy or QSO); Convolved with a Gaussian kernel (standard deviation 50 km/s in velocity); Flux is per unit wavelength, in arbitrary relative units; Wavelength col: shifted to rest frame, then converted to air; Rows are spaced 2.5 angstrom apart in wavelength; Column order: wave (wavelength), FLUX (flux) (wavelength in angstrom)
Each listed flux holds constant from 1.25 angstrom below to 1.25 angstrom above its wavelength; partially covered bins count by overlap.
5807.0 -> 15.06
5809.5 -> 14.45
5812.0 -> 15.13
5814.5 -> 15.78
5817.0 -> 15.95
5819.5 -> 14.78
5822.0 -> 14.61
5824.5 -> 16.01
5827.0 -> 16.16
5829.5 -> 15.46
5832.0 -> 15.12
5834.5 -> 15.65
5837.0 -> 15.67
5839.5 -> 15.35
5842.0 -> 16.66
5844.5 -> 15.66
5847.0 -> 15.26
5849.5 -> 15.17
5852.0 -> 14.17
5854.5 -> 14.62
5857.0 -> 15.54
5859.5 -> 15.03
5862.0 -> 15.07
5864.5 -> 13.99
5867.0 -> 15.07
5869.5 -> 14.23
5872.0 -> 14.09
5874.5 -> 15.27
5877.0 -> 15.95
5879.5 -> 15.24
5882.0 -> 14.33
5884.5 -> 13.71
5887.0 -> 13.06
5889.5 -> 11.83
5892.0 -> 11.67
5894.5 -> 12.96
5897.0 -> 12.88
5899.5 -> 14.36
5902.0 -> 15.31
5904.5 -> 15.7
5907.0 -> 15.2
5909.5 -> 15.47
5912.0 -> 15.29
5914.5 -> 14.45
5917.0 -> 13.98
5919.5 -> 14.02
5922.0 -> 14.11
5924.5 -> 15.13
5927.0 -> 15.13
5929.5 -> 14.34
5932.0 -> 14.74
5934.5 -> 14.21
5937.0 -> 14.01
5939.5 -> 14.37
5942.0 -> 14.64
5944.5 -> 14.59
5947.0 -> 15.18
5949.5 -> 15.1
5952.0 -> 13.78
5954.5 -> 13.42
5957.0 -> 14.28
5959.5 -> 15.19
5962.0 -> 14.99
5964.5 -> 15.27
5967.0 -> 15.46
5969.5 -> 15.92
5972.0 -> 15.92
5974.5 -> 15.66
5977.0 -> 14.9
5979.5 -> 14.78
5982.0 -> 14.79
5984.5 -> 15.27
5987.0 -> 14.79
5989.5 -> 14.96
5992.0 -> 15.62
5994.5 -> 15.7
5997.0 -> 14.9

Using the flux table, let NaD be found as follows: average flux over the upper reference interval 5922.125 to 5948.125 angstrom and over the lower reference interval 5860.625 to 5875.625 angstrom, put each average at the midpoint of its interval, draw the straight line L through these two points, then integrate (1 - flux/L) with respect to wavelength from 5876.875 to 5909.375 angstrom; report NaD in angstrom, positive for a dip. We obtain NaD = 1.4 angstrom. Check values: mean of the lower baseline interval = 14.6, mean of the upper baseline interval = 14.6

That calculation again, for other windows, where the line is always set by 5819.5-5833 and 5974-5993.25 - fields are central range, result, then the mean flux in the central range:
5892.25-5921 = 1.57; 14.4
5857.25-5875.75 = 0.73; 14.7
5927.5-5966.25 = 1.51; 14.6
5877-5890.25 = 1.19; 13.9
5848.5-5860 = 0.35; 14.9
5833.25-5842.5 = -0.23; 15.8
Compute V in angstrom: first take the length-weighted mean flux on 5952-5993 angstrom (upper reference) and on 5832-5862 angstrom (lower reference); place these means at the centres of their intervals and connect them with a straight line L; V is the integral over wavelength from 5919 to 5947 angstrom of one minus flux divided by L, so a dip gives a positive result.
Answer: 1.11 angstrom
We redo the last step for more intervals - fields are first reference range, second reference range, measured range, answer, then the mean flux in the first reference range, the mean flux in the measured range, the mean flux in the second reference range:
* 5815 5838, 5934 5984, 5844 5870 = 0.78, 15.5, 14.9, 14.8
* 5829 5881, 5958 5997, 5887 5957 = 4.33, 15.1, 14.3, 15.3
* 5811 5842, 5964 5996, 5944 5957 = 0.81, 15.5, 14.4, 15.3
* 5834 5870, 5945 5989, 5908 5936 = 0.78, 15.2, 14.6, 15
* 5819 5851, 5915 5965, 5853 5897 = 2.79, 15.5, 14.2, 14.5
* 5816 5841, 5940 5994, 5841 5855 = 0.13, 15.5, 15.3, 15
